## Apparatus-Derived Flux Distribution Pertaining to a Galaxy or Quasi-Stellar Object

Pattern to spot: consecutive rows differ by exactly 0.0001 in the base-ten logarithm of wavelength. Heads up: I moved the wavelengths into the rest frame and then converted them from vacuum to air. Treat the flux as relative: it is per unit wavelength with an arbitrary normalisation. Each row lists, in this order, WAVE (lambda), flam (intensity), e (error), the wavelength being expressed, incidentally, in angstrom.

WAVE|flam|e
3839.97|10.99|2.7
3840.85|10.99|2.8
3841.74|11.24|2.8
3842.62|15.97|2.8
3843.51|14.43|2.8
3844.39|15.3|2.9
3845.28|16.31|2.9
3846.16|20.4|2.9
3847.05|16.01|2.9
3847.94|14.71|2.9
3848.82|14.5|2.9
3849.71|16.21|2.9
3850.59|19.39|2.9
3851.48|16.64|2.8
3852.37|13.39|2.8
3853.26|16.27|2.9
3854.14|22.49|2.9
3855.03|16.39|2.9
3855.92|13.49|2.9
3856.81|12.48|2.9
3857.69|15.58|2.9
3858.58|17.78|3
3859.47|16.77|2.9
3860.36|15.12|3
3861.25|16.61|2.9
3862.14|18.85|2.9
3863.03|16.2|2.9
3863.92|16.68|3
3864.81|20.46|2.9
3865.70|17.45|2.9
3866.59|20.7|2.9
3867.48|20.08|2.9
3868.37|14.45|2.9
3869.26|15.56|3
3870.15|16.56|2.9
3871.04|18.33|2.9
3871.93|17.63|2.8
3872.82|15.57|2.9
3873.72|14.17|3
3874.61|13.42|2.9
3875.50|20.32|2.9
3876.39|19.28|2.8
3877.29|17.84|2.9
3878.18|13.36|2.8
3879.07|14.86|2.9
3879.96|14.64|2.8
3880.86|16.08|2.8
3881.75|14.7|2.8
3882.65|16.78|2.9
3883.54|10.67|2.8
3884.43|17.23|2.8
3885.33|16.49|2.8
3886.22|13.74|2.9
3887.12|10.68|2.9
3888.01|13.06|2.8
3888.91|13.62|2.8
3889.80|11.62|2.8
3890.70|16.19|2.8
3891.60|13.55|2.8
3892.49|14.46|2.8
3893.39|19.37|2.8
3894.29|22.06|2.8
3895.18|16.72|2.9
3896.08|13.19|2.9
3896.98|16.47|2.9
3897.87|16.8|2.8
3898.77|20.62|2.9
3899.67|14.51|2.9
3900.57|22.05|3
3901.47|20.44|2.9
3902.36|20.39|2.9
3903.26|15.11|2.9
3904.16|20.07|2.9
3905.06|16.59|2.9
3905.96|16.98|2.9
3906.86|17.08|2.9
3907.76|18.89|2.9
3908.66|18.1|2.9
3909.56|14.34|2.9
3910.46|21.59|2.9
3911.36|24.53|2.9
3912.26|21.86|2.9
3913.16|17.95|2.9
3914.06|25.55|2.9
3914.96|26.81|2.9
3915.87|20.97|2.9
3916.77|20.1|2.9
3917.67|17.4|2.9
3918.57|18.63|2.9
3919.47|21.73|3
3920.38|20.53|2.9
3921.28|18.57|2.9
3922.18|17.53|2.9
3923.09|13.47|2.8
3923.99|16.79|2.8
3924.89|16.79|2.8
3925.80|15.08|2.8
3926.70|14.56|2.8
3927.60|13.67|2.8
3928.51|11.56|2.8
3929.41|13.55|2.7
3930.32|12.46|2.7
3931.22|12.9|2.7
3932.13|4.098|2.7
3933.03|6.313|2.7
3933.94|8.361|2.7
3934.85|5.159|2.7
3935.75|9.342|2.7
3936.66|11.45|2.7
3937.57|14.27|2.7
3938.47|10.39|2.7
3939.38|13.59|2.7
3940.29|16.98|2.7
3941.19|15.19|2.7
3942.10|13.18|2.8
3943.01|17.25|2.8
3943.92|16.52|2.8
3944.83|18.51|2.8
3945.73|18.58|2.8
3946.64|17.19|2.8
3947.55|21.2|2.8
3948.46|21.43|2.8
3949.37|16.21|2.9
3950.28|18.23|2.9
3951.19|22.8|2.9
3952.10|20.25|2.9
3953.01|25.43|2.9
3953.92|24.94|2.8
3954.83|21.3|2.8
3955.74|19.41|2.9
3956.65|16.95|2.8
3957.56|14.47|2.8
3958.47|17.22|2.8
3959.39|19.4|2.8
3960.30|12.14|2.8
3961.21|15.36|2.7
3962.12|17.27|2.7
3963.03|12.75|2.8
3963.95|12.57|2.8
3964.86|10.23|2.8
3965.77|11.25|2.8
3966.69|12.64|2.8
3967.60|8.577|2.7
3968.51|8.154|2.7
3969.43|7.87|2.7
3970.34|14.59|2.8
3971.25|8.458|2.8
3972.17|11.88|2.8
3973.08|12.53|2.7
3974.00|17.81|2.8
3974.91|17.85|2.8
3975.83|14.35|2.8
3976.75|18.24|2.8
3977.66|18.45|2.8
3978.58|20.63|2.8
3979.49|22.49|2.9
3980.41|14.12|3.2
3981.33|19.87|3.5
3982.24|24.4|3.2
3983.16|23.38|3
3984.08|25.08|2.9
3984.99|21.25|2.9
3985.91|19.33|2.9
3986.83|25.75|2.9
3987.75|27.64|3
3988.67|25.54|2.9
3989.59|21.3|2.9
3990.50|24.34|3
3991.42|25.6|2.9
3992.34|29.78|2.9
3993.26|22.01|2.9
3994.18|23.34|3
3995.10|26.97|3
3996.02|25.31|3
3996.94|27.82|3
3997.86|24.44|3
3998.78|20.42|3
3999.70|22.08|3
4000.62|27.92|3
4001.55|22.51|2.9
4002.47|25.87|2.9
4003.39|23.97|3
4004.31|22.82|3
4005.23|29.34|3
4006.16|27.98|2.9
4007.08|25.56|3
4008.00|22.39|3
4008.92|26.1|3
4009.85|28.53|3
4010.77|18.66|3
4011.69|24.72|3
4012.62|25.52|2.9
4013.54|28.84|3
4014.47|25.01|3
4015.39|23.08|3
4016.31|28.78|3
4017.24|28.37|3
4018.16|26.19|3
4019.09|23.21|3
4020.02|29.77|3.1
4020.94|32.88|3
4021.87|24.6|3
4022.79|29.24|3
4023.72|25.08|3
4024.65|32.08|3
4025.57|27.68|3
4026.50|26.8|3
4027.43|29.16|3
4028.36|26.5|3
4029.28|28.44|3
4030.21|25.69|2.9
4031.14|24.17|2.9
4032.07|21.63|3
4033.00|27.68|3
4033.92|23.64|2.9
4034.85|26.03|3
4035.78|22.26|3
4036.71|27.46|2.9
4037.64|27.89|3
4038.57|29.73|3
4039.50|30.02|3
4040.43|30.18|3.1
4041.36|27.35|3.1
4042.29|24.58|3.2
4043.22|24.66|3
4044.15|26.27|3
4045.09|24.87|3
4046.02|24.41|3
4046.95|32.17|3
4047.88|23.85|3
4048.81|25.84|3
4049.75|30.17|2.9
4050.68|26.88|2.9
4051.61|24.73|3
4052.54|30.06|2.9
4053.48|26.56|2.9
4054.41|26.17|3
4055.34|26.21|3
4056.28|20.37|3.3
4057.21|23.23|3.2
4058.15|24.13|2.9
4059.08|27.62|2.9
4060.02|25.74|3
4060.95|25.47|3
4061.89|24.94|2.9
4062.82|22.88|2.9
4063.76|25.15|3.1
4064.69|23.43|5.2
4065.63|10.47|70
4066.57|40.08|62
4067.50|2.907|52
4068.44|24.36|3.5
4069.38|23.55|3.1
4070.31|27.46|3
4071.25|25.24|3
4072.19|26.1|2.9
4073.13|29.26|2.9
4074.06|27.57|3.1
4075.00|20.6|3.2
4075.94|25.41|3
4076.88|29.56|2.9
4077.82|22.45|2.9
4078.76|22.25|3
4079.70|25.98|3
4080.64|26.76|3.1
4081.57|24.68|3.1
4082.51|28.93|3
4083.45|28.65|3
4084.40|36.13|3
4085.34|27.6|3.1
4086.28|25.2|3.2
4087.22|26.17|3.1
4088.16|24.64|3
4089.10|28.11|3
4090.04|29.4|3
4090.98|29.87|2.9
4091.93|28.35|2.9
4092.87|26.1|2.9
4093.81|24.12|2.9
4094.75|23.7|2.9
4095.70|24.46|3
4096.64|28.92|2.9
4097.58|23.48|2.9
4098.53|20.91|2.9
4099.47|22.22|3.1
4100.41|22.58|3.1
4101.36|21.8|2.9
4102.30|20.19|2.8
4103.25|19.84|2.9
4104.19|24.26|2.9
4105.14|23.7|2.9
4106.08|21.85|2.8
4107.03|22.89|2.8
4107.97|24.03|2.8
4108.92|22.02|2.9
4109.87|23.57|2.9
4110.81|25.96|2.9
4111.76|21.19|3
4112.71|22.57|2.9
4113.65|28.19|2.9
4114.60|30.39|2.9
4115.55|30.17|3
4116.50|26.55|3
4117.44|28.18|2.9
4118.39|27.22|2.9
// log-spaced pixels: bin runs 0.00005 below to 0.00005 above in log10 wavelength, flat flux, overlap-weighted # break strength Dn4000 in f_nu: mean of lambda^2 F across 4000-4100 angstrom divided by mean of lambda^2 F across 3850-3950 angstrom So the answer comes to 1.71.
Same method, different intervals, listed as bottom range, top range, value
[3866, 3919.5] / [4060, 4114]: 1.57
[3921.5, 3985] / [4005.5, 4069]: 1.73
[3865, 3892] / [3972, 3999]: 1.47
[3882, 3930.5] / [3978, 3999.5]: 1.42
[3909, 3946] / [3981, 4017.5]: 1.63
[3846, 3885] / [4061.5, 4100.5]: 1.71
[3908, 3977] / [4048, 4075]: 1.66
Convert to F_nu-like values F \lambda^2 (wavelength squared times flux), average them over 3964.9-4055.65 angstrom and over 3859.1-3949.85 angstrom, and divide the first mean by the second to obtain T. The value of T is 1.5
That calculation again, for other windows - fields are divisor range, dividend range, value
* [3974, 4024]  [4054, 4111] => 1.07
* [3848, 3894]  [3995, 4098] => 1.77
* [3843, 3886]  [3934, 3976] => 0.97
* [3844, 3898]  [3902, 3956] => 1.08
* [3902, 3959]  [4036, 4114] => 1.60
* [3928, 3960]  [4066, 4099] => 1.78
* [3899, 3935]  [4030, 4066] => 1.61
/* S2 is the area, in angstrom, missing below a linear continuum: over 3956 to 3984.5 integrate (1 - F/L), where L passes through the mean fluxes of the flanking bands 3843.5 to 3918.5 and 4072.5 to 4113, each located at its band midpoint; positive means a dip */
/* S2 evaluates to 6.9 angstrom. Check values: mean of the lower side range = 17.1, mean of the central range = 15.5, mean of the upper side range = 25.1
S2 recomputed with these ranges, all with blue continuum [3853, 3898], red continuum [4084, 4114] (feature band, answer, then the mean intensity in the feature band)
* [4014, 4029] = -3.9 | 27.4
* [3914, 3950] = 5.5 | 15.5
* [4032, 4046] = -2.4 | 26.4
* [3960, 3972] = 4.9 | 11.7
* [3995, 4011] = -3.0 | 25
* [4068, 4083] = -1.1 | 25.7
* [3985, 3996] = -2.1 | 24.6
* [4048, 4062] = -1.7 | 25.8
